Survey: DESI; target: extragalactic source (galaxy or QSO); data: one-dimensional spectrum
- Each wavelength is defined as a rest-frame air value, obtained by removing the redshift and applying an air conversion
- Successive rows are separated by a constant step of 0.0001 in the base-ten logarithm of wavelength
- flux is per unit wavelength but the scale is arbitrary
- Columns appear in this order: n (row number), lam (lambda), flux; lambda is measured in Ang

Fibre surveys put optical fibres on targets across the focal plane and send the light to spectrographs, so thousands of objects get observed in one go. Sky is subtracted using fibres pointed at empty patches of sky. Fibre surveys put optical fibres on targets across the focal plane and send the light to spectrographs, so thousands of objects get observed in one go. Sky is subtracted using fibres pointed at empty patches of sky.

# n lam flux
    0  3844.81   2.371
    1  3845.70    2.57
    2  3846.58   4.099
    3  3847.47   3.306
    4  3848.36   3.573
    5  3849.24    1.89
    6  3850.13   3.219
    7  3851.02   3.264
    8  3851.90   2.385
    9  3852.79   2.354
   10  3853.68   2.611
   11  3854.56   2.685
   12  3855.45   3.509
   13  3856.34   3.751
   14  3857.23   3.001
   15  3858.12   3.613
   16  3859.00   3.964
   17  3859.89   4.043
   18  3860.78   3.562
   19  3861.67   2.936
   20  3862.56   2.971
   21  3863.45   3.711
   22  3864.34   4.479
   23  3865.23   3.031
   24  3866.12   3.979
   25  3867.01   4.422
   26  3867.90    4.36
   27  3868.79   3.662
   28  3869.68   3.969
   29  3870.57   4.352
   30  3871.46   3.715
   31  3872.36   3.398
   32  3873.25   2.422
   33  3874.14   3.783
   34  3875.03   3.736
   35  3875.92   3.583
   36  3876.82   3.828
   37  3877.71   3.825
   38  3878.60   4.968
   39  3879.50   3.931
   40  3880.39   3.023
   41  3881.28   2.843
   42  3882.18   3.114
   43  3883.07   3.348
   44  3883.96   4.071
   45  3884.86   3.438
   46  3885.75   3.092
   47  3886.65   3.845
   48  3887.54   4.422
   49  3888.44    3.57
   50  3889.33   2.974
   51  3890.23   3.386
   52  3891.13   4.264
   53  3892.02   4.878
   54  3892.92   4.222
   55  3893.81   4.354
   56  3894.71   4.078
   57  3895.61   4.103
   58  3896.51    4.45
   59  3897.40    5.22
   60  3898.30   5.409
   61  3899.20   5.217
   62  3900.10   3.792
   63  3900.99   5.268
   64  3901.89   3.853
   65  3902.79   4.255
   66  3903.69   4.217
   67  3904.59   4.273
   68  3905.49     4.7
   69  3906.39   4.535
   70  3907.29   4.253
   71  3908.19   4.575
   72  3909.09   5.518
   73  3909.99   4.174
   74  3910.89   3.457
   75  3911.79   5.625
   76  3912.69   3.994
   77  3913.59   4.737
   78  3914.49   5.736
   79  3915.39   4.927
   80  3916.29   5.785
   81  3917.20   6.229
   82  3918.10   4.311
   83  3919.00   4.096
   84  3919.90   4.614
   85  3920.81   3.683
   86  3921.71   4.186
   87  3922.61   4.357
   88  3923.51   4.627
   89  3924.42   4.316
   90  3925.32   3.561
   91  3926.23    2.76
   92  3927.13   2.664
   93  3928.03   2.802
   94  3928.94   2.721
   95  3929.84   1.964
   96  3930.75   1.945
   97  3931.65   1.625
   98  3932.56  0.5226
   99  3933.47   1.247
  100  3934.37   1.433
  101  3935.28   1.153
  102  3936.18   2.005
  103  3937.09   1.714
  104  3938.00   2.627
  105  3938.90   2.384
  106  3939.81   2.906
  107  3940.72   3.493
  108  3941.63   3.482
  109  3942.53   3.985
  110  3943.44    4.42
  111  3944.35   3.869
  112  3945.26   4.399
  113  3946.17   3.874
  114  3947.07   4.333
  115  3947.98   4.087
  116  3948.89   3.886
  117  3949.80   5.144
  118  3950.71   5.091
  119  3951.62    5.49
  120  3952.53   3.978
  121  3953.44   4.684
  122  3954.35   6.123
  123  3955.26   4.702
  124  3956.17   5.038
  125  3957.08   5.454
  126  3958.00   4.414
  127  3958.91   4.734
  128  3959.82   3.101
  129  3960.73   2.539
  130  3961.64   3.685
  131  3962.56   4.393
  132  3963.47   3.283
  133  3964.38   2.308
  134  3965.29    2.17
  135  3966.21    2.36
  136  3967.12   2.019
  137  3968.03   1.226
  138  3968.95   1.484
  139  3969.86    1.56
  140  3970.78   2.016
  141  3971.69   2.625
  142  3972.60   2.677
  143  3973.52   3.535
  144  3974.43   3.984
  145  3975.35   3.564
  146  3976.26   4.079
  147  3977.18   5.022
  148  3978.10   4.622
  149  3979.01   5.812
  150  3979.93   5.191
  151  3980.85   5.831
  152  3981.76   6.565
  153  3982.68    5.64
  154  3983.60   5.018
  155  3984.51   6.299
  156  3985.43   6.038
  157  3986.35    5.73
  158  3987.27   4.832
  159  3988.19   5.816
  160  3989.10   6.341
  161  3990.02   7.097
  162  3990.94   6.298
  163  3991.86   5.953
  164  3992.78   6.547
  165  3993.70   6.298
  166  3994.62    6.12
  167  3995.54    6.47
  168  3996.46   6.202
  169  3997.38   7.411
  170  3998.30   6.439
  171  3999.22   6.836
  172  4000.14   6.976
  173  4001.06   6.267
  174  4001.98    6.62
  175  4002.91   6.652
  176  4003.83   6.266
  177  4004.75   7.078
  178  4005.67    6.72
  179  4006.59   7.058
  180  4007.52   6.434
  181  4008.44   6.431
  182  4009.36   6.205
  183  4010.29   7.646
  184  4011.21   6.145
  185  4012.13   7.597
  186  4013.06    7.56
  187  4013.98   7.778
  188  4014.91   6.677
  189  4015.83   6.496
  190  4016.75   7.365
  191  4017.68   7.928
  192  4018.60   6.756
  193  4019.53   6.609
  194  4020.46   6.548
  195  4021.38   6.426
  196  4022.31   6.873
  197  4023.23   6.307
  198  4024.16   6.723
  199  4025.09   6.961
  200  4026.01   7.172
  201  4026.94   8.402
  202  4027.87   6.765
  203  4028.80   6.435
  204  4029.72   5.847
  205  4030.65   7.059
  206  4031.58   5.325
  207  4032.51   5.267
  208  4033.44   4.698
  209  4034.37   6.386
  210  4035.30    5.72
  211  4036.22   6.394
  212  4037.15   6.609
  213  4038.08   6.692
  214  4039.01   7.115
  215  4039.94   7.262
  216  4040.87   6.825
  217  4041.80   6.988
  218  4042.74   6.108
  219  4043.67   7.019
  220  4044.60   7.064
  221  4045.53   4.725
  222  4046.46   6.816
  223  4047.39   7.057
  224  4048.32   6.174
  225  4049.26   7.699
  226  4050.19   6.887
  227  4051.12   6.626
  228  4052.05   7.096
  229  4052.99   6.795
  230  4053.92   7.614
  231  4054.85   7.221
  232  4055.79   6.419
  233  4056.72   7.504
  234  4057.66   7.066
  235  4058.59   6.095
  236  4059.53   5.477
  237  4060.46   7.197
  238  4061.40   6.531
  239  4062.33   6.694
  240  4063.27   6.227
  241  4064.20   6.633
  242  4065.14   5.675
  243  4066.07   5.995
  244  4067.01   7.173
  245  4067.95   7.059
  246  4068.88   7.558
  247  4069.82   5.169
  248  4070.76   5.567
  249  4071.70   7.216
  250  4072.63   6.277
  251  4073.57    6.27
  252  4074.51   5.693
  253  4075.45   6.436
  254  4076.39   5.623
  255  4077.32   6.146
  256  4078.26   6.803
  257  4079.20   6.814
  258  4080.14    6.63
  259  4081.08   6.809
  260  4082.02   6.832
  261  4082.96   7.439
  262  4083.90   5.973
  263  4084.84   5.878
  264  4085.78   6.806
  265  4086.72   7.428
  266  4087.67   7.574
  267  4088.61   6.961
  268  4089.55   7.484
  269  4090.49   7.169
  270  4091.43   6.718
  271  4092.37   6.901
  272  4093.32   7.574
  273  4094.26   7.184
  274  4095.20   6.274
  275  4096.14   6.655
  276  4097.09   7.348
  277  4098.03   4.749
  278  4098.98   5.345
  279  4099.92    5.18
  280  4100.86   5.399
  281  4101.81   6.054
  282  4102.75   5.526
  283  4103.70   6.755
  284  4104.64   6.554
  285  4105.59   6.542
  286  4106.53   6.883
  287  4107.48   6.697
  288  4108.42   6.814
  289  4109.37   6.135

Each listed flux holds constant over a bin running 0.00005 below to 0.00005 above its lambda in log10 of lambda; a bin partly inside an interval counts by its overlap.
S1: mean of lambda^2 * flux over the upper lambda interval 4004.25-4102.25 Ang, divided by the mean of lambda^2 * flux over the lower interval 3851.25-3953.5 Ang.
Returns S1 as 1.9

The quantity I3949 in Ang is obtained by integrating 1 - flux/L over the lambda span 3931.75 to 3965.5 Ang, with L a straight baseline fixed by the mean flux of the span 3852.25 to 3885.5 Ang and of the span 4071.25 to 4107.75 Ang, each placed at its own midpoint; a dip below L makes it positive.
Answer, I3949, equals 7.9 Ang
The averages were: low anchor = 3.56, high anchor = 6.53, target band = 3.56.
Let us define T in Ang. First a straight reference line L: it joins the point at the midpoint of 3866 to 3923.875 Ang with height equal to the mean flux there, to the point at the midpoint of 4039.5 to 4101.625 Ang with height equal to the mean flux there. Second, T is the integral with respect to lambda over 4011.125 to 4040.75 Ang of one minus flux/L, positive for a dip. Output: -3.5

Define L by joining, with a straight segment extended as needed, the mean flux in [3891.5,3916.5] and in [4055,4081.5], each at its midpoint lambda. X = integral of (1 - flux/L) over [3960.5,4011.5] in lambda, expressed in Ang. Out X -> 4.2 Ang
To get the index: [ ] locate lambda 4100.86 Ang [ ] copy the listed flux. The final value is 5.399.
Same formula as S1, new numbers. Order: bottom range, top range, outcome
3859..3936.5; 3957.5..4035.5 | 1.53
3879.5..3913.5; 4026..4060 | 1.71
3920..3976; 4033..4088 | 2.11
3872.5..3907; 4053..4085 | 1.78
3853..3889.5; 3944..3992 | 1.27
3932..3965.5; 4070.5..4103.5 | 1.94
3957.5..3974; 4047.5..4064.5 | 2.54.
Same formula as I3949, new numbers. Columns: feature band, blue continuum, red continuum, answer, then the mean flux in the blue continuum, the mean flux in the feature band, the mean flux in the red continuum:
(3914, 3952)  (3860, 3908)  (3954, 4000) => 7.02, 3.95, 3.53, 4.69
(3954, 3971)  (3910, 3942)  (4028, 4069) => 3.87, 3.37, 3.29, 6.56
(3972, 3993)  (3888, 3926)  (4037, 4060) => 1.51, 4.46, 5.29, 6.76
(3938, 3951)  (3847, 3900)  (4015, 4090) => 2.58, 3.68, 3.9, 6.63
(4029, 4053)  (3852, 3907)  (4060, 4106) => -2.07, 3.84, 6.47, 6.5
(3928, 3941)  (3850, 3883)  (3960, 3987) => 6.04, 3.52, 1.99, 3.84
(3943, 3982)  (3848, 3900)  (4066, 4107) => 7.48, 3.69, 3.92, 6.51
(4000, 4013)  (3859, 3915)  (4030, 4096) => -2.15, 4.05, 6.74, 6.6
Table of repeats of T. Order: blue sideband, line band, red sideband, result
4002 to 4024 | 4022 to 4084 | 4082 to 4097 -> 2.95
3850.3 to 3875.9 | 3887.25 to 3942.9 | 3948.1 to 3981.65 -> -1.97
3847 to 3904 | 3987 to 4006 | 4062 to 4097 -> -3.48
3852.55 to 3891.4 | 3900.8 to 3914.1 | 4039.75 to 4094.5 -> -1.09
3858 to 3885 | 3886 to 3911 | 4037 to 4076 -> -1.32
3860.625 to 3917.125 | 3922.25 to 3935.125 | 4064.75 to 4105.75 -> 5.65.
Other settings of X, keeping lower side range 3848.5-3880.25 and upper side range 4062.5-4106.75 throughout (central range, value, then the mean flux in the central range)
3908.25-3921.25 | -1.8 Ang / 4.77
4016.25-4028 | -2.8 Ang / 6.99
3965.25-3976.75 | 5.5 Ang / 2.58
